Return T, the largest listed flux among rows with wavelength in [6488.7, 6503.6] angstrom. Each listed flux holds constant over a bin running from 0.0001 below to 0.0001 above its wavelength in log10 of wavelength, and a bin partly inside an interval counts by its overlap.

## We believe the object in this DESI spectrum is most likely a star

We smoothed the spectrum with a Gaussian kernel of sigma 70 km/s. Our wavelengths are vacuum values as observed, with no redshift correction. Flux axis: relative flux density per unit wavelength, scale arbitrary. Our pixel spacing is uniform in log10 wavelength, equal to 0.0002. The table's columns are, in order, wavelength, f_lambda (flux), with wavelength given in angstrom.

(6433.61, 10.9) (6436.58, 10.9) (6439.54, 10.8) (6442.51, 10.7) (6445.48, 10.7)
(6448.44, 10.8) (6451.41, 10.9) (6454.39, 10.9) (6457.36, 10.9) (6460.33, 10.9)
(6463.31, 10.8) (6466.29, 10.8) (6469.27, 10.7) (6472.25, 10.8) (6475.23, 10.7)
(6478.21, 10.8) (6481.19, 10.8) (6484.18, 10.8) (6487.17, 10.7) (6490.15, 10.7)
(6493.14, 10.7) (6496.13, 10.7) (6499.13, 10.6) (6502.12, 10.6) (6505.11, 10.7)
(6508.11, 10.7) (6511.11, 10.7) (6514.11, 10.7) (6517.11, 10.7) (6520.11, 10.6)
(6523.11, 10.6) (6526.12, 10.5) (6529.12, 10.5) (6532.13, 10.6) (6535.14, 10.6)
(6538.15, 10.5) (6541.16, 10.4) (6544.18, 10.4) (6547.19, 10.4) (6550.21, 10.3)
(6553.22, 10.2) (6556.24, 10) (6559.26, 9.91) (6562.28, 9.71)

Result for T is 10.7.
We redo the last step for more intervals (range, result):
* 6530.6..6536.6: 10.6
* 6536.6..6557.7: 10.5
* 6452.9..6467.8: 10.9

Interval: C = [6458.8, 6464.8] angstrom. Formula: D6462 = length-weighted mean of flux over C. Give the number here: 10.8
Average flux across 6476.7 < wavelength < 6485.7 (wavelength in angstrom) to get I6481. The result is 10.8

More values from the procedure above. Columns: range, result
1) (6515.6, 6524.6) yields 10.6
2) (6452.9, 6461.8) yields 10.9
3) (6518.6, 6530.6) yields 10.6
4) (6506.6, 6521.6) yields 10.7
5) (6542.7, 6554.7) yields 10.3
